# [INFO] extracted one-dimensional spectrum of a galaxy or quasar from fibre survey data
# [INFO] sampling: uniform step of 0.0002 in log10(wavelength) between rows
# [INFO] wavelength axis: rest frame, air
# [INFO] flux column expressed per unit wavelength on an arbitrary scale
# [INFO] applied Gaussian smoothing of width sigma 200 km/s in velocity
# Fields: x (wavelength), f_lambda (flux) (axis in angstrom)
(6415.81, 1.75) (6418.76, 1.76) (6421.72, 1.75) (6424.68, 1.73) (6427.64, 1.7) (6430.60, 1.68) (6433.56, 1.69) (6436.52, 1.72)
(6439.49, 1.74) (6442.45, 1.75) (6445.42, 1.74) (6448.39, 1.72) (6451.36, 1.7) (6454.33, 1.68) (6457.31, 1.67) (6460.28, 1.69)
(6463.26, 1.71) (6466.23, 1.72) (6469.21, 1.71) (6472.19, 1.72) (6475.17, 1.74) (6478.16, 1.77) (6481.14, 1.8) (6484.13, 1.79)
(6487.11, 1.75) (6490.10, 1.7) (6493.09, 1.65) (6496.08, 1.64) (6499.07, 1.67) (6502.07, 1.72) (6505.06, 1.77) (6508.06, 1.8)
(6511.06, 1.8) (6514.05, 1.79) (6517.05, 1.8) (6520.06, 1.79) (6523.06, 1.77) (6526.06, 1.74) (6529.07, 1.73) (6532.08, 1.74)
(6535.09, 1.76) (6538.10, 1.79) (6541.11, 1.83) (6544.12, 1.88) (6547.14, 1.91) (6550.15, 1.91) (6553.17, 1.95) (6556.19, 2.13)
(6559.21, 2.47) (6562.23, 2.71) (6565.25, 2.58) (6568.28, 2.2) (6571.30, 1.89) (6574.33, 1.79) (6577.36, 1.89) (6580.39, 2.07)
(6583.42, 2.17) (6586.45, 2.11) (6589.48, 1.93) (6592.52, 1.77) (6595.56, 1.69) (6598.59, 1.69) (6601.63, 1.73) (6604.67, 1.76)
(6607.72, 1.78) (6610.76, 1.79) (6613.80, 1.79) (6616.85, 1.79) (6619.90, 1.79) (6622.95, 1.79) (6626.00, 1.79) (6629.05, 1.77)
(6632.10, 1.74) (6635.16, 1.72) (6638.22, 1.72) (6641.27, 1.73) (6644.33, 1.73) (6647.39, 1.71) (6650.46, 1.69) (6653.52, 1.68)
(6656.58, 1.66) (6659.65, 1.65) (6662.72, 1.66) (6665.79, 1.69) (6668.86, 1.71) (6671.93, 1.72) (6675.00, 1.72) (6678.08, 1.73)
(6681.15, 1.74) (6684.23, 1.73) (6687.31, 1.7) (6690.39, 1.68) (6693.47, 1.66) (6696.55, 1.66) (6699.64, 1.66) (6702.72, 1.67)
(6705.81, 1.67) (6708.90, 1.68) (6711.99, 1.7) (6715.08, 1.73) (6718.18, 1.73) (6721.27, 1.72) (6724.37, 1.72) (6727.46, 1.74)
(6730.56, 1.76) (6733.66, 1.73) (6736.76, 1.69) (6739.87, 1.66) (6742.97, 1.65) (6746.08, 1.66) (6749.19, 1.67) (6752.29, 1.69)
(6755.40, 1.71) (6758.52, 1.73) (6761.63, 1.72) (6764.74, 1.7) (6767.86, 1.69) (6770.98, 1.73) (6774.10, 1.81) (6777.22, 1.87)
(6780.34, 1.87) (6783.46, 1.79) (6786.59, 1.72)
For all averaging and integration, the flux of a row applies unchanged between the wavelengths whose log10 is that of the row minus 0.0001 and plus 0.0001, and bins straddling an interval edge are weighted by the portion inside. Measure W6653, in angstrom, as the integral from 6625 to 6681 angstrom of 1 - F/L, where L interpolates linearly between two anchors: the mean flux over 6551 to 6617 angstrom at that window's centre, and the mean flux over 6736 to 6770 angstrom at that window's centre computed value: 4.6 angstrom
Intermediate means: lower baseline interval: 1.99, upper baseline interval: 1.69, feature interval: 1.71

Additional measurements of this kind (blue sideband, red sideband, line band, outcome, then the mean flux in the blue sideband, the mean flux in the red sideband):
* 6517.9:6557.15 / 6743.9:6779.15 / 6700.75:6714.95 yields 0.55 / 1.84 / 1.73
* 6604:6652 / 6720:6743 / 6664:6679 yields 0.21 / 1.76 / 1.71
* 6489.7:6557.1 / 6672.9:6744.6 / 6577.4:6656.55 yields -2.21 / 1.79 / 1.7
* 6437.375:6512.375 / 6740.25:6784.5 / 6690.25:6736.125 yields 0.80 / 1.73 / 1.73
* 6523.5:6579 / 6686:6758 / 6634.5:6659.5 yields 1.68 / 1.99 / 1.69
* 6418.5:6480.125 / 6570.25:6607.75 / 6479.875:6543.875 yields 1.07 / 1.72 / 1.87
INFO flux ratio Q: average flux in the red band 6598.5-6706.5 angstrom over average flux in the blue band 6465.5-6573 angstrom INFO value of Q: 0.9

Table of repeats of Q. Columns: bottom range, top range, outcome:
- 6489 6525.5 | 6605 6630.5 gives 1.02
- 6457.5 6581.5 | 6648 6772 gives 0.91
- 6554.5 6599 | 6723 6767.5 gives 0.82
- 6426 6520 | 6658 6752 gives 0.98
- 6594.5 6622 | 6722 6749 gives 0.97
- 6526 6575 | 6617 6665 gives 0.86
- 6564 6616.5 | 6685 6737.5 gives 0.89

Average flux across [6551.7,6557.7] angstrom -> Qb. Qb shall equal 2.04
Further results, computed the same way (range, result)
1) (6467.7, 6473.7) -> 1.71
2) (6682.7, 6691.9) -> 1.7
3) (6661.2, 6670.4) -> 1.69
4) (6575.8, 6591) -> 2.03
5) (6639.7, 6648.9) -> 1.72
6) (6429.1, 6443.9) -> 1.72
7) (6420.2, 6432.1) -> 1.71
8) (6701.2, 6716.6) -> 1.69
